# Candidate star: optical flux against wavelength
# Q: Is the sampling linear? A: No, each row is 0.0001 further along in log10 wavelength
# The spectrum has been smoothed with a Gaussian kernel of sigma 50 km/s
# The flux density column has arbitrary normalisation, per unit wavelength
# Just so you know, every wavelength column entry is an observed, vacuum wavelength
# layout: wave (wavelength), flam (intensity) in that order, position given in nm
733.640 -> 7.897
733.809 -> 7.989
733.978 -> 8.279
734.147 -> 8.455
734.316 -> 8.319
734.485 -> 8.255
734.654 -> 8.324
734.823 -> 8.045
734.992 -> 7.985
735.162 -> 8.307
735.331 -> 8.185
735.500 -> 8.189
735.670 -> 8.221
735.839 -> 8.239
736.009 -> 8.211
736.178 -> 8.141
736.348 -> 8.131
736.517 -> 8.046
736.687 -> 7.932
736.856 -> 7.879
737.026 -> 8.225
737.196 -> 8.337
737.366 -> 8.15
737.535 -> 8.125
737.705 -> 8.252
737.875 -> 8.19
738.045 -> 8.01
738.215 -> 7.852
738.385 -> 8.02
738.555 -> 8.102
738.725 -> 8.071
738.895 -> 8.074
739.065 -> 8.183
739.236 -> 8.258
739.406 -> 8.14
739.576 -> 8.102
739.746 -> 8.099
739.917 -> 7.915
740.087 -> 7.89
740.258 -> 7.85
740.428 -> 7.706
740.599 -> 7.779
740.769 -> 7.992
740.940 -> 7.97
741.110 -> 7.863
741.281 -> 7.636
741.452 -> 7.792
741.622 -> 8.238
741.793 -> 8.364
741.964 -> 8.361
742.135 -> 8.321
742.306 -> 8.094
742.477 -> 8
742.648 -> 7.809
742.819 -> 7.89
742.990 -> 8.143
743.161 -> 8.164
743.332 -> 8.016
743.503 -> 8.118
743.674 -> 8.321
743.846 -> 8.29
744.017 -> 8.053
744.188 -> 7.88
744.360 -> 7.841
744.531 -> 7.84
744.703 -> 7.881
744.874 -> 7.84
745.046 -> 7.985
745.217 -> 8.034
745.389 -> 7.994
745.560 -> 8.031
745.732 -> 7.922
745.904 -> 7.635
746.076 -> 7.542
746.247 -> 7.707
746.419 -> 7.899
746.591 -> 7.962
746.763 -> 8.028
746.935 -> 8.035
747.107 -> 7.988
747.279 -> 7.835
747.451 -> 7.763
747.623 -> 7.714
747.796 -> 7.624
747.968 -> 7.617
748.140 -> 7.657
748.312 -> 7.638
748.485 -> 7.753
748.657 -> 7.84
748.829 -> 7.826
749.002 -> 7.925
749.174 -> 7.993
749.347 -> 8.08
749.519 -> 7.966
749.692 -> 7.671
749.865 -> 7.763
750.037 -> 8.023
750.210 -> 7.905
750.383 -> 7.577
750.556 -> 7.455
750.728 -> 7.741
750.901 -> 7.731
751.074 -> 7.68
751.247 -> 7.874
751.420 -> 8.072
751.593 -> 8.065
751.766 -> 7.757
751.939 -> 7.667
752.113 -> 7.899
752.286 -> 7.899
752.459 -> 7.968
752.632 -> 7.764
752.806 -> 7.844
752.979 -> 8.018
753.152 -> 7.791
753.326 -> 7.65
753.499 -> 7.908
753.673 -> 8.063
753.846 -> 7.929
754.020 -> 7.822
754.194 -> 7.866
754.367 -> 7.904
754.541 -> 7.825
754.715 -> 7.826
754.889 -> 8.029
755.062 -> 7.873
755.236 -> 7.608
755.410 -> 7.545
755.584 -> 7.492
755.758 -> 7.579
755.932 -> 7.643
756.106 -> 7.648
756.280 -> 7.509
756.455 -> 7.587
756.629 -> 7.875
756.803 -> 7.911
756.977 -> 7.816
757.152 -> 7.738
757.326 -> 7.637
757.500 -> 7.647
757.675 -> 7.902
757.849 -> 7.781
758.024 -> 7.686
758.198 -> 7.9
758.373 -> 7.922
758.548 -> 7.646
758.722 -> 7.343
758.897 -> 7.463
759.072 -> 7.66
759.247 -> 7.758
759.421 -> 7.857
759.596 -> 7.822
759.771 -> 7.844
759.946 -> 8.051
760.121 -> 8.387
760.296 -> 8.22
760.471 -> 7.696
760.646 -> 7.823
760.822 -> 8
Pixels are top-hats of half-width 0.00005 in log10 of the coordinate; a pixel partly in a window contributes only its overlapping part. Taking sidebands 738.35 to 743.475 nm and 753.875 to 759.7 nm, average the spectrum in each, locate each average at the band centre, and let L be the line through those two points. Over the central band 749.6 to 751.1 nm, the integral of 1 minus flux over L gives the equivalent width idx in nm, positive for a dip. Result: 0.02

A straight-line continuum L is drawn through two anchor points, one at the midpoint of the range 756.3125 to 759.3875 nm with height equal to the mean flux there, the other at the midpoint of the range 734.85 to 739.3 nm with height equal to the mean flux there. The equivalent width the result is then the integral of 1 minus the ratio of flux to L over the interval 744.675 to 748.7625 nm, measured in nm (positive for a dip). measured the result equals 0.06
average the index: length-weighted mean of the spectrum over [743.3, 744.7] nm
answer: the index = 8.03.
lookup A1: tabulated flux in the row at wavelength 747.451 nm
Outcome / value 7.763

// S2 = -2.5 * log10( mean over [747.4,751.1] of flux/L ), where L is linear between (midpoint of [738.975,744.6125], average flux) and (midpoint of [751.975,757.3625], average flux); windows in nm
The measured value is 0.02 mag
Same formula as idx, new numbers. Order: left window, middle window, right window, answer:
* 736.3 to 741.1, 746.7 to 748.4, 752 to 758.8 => 0.025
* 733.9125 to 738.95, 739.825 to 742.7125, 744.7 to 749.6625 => 0.014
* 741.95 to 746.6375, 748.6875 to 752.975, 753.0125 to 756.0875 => 0.008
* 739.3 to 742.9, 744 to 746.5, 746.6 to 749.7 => 0.011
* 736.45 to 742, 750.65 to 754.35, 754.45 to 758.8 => -0.030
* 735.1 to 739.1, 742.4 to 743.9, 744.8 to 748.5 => -0.027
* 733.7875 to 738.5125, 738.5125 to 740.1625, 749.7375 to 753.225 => 0.001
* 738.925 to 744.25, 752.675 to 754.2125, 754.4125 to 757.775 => -0.018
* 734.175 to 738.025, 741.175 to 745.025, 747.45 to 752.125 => -0.030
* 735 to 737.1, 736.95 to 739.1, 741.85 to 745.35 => -0.002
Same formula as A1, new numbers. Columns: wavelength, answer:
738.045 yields 8.01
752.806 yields 7.844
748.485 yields 7.753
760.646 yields 7.823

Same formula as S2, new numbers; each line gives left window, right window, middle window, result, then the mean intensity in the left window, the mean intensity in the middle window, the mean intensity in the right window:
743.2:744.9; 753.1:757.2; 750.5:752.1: 0.01 mag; 8.02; 7.79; 7.77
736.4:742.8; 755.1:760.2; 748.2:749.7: 0.00 mag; 8.04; 7.86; 7.73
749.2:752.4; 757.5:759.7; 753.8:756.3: 0.00 mag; 7.83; 7.74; 7.73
